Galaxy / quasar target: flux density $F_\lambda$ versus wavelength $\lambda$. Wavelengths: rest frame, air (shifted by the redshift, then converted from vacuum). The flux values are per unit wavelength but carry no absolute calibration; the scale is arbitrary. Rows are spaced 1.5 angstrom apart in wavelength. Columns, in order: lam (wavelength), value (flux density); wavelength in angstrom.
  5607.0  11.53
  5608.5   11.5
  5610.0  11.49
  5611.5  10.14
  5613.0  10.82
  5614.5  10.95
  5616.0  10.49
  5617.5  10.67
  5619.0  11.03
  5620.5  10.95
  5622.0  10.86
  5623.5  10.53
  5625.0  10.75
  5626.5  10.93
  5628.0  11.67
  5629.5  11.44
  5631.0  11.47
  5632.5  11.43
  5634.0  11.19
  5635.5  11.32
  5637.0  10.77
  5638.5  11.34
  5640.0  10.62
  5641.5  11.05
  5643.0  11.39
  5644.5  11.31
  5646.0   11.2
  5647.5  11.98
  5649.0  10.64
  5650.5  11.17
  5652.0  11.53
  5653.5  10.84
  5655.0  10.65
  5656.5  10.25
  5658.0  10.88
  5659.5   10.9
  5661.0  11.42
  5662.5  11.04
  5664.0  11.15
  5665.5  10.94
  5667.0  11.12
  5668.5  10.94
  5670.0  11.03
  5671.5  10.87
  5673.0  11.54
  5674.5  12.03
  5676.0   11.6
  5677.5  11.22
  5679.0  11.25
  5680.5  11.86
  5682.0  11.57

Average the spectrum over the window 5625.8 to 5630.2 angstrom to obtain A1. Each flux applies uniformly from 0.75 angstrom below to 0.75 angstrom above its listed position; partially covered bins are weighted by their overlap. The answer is 11.4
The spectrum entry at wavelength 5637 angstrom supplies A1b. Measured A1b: 10.77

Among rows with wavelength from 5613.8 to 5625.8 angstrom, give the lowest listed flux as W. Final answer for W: 10.49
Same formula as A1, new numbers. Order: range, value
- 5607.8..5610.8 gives 11.5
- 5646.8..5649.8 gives 11.3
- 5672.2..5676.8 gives 11.7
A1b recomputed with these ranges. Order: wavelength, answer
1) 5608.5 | 11.5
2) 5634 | 11.19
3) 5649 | 10.64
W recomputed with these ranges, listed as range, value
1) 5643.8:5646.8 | 11.2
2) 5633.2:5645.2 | 10.62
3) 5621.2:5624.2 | 10.53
